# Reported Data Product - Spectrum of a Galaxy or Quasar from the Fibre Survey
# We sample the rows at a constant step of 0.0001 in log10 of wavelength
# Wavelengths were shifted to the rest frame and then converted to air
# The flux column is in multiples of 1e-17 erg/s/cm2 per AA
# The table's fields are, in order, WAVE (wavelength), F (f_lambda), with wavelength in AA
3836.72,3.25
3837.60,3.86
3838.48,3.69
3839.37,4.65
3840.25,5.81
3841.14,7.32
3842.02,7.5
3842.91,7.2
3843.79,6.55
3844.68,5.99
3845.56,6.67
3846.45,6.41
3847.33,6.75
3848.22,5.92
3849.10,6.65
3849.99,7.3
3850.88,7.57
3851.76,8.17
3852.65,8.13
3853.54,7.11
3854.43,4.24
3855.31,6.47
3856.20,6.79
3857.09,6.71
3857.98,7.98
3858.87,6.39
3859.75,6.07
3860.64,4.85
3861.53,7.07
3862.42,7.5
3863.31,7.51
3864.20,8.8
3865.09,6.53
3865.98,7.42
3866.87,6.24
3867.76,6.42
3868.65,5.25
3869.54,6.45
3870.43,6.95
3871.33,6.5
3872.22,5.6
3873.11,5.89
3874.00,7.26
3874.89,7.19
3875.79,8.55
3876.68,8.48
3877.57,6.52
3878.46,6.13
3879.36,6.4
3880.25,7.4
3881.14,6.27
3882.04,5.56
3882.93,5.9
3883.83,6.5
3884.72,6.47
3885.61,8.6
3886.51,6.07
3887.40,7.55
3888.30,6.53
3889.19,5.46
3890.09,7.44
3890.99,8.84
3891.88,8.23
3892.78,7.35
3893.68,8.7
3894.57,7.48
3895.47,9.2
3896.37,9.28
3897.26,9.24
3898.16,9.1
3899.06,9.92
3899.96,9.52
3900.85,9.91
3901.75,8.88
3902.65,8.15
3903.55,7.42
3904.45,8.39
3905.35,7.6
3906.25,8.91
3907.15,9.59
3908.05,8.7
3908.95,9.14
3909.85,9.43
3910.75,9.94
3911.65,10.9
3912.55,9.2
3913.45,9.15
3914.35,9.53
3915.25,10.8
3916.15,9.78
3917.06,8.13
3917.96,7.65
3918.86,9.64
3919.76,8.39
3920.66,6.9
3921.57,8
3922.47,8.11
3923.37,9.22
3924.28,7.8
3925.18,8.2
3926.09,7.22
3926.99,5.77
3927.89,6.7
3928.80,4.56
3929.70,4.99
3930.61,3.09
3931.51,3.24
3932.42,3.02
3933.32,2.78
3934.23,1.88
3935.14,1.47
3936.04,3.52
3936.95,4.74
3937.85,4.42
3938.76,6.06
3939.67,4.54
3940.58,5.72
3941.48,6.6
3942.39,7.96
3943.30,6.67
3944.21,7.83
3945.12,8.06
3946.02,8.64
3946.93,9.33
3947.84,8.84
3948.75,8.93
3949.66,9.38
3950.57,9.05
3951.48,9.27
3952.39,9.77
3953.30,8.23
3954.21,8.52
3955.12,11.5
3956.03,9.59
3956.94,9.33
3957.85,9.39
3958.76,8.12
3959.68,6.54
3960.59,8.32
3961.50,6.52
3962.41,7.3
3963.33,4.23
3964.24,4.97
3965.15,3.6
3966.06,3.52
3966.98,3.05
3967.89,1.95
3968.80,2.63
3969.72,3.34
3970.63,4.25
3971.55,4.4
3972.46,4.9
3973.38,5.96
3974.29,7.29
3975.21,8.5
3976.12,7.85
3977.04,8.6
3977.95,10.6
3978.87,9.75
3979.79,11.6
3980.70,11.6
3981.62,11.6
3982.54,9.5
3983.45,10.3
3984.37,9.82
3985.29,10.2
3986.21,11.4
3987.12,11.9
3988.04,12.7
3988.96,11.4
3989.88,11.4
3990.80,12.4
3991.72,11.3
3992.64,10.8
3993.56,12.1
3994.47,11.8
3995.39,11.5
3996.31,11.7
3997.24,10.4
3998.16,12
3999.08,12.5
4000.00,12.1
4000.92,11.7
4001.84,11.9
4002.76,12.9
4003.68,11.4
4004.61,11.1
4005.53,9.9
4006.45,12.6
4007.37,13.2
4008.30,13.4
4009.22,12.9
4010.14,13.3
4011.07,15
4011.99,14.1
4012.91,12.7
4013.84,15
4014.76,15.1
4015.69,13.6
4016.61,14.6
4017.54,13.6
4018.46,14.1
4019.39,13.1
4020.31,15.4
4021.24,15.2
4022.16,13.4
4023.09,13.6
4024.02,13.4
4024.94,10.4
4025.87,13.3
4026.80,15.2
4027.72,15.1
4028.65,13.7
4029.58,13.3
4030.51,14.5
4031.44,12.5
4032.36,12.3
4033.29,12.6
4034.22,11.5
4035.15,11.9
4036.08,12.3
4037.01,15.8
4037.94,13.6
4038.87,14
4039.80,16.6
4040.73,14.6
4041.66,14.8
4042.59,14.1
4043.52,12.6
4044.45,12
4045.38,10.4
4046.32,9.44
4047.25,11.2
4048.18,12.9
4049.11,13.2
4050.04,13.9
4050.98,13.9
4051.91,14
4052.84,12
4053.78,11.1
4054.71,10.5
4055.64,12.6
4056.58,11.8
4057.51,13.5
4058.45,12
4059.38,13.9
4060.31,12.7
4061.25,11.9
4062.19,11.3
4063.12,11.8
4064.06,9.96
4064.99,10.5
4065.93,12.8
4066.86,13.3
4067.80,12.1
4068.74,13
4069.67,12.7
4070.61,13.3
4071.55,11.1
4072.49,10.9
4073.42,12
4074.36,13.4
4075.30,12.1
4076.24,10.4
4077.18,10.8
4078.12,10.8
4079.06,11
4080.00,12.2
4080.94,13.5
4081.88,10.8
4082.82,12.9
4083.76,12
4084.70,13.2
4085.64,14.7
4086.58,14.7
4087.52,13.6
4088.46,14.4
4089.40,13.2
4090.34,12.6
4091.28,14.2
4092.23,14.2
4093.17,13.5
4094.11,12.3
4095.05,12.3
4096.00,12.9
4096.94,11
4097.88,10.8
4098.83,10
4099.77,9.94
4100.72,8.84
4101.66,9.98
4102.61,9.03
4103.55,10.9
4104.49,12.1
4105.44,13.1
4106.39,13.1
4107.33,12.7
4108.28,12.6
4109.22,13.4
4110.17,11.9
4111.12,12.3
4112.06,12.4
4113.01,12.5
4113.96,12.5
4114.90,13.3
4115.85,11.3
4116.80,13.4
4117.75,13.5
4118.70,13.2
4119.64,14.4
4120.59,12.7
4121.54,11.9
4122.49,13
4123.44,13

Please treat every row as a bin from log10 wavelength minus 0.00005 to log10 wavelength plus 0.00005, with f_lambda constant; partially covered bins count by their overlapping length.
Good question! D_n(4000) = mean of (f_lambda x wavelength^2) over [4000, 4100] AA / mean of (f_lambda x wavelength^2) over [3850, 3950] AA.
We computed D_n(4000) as 1.90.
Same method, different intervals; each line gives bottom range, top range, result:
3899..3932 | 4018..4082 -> 1.67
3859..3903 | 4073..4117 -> 1.86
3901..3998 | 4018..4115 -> 1.68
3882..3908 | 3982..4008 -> 1.50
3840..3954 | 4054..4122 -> 1.86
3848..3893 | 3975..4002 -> 1.71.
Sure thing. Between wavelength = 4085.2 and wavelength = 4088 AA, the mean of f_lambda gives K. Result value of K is 14.3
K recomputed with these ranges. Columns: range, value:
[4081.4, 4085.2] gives 12.3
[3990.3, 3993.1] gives 11.5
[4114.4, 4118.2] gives 12.9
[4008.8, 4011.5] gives 13.7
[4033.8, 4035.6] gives 11.7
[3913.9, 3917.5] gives 9.55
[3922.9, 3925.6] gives 8.41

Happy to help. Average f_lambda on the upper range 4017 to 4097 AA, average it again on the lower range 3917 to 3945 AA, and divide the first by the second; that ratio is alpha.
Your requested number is 2.15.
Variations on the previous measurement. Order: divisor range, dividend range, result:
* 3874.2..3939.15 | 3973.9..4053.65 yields 1.69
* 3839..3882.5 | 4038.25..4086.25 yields 1.85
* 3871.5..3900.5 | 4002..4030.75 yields 1.80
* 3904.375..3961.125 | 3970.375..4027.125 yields 1.54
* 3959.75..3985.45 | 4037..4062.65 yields 1.84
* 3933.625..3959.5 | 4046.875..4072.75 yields 1.67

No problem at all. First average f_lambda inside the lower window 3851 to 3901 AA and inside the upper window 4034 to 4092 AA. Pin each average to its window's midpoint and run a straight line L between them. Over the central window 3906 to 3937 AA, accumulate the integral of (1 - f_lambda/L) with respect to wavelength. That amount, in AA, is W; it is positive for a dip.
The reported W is 4.7 AA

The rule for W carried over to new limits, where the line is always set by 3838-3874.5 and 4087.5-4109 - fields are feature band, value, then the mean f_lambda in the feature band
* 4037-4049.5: -2.71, 13.1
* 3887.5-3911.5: -3.15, 8.57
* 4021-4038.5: -4.72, 13.3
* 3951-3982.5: 6.22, 7.28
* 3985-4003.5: -3.84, 11.7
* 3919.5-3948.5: 7.87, 6.08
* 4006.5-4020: -4.92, 13.8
